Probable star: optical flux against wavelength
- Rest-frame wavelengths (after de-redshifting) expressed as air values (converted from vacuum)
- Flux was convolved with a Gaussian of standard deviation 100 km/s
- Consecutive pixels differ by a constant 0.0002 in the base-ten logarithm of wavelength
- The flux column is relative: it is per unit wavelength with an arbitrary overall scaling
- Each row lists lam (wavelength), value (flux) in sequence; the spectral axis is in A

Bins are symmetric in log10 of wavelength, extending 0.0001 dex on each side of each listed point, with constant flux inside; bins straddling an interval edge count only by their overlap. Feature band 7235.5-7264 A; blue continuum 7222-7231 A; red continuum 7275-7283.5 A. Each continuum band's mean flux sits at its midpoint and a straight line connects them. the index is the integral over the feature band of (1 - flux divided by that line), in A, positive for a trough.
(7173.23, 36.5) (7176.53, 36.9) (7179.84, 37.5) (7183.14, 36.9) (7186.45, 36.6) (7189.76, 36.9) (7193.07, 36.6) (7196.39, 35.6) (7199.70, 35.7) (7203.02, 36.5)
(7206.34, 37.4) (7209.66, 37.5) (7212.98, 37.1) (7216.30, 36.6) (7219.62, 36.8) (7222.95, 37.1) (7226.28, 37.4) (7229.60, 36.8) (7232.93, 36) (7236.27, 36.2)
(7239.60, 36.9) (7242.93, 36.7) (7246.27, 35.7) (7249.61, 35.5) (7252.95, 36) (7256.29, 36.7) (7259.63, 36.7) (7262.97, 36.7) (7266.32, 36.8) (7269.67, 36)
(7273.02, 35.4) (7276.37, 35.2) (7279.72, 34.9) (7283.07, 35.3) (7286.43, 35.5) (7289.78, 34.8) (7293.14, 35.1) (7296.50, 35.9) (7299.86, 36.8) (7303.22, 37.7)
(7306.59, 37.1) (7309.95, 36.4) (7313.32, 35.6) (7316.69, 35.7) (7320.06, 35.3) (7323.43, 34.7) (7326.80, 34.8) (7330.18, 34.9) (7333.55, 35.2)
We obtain -0.1 A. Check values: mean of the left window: 37.1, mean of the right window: 35.1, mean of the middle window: 36.4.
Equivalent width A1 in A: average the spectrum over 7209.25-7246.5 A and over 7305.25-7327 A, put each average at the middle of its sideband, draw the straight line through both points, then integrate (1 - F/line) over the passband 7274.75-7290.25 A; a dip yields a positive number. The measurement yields 0.4 A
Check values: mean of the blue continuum 36.8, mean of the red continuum 35.7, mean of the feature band 35.2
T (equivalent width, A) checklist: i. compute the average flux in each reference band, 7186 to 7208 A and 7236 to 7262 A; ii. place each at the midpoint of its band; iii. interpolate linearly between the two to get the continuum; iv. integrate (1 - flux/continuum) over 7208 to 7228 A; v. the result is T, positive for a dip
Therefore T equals -0.37 A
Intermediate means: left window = 36.5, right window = 36.3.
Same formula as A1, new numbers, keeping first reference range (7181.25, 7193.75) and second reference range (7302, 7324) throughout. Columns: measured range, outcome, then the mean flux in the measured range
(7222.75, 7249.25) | 0.01 A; 36.5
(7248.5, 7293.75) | 0.70 A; 35.8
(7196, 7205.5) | 0.16 A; 36.1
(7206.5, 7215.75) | -0.14 A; 37.2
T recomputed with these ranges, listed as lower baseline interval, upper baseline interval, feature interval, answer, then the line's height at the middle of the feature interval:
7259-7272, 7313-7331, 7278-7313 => -0.18 A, 35.8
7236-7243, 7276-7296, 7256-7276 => -0.25 A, 35.8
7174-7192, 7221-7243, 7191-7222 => 0.15 A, 36.8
